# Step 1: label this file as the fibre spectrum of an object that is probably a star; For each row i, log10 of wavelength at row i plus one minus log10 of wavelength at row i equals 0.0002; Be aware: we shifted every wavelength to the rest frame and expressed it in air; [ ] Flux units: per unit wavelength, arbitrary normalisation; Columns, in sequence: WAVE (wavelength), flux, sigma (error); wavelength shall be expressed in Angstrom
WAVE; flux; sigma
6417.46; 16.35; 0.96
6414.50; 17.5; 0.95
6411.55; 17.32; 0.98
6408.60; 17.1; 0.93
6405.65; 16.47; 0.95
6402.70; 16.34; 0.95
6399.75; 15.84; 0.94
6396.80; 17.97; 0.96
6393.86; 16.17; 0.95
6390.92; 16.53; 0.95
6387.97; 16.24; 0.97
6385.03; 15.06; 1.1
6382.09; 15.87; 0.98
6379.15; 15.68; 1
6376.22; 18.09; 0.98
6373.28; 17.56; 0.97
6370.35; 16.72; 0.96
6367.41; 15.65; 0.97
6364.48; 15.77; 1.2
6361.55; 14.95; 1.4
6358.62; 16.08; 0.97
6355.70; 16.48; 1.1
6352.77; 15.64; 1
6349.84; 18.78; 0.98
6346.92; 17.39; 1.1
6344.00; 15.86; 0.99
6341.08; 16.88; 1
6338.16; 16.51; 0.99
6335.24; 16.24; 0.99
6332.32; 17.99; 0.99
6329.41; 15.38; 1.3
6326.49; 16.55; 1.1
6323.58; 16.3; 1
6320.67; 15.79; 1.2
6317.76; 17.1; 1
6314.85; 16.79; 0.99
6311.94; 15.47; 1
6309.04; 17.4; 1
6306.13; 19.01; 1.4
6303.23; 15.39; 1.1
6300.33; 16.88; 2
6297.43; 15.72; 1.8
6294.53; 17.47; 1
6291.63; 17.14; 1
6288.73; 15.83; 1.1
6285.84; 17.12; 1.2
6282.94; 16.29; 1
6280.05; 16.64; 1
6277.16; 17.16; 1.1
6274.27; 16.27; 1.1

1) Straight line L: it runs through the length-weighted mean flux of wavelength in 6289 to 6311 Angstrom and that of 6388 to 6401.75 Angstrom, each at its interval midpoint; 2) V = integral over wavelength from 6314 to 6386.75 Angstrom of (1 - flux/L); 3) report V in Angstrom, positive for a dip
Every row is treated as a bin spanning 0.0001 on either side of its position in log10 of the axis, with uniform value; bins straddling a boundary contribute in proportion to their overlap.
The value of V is 1.2 Angstrom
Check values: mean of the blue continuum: 16.9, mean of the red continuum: 16.6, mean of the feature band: 16.4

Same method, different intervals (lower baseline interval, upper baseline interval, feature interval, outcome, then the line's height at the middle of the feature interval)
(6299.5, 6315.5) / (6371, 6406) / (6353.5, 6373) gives 0.7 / 16.6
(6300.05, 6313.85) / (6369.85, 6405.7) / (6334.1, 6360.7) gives 0.1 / 16.7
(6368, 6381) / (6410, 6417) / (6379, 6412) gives 1.4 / 17.1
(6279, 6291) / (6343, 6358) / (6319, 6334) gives 0.3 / 16.7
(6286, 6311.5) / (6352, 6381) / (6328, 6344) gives 0.0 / 16.5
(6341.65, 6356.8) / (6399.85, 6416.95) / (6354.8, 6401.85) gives 1.5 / 16.8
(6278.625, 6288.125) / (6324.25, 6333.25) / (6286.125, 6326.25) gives -0.2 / 16.6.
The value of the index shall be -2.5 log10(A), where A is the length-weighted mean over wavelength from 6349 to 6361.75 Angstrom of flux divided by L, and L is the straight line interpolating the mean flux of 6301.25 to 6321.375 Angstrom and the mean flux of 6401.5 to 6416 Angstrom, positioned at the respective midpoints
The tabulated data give 0.03 mag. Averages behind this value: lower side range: 16.7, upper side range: 17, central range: 16.4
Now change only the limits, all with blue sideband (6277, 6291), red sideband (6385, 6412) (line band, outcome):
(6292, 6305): 0.01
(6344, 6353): -0.04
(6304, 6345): 0.00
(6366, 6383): 0.00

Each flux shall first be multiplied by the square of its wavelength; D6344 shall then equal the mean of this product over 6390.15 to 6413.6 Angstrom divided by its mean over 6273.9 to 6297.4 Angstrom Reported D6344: 1.0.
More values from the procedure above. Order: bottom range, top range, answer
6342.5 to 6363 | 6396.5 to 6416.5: 1.04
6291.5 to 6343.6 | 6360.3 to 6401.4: 1.00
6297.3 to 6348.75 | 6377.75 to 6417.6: 1.01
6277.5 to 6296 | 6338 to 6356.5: 1.02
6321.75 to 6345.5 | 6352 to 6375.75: 0.99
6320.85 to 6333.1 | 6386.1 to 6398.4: 1.04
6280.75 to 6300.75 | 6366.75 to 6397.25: 1.02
